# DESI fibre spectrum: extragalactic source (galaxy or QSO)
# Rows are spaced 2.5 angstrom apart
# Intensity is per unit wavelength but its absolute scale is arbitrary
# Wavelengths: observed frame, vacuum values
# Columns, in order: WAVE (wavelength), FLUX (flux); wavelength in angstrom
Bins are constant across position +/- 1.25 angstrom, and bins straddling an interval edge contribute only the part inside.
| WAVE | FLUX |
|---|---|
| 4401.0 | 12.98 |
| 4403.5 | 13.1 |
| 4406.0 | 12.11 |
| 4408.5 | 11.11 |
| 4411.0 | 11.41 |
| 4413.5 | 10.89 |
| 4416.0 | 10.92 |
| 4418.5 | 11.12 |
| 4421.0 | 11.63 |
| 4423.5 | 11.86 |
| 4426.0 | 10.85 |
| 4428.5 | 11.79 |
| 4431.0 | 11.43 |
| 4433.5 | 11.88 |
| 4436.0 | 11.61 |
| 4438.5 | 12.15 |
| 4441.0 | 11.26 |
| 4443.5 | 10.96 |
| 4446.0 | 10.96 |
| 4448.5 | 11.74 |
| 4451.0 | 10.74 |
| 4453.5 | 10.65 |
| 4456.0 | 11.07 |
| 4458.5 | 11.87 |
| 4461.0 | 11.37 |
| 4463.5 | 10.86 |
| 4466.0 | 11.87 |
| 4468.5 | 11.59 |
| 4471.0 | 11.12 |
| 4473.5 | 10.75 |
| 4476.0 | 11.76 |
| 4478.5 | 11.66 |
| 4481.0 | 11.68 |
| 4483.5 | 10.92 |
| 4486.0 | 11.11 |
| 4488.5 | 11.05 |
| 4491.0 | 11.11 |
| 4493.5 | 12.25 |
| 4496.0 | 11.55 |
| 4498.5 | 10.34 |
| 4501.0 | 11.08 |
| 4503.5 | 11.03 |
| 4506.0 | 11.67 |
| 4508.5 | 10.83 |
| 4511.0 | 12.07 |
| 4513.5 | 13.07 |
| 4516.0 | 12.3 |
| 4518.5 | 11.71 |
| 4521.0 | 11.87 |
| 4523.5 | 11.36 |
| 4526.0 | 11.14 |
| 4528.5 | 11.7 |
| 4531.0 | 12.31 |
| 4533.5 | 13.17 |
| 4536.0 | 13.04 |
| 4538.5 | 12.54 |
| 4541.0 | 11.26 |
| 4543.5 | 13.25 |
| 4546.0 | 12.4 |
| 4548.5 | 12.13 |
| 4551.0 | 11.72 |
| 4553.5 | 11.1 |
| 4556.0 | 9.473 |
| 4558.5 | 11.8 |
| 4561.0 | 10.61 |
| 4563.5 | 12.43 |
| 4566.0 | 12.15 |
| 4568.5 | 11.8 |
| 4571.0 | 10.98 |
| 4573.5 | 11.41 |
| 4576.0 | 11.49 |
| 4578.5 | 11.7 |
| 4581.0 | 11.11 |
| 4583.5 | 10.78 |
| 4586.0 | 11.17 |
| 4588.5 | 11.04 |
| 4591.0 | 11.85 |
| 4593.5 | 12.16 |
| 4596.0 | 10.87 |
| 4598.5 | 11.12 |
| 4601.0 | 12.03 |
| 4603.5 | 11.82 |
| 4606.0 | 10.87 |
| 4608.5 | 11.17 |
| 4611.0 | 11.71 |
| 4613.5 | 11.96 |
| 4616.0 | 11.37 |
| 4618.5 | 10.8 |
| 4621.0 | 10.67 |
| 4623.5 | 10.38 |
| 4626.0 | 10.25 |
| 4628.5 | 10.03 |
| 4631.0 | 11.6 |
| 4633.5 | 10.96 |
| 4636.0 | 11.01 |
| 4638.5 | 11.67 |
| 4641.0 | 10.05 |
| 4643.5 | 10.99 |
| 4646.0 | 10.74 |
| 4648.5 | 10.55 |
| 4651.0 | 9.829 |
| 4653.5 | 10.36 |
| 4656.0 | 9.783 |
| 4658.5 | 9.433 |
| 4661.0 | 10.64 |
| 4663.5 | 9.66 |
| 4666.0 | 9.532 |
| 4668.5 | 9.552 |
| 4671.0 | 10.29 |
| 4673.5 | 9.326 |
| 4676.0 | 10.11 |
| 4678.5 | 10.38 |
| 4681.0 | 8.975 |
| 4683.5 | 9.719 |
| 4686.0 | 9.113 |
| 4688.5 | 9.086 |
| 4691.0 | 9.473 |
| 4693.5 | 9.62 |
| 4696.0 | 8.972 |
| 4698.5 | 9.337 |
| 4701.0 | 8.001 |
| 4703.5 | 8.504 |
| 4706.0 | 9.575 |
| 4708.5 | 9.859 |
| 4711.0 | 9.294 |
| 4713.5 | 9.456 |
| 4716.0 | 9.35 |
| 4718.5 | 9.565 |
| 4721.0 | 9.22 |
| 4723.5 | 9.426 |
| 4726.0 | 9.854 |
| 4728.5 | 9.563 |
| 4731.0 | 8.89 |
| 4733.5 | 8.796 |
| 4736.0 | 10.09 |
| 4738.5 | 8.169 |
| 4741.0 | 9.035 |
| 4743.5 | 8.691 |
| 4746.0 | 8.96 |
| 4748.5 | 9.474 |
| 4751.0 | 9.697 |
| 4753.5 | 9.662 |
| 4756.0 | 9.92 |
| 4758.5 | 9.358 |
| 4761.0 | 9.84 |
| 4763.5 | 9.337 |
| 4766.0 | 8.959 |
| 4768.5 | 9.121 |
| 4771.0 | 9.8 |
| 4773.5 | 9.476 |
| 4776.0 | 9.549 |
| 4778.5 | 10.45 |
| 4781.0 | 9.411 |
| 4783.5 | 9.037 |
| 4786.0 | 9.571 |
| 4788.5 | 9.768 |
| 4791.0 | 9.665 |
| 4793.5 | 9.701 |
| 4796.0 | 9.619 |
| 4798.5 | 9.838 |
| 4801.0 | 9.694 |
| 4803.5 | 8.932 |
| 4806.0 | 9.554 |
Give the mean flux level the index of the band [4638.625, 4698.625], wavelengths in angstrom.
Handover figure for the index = 9.86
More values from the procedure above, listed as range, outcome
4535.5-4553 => 12.3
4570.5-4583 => 11.3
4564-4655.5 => 11.1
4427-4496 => 11.4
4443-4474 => 11.2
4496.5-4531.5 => 11.6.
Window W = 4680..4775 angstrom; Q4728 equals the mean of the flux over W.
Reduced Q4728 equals 9.3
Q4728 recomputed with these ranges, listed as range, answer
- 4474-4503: 11.3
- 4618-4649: 10.7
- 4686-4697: 9.28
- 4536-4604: 11.6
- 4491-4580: 11.7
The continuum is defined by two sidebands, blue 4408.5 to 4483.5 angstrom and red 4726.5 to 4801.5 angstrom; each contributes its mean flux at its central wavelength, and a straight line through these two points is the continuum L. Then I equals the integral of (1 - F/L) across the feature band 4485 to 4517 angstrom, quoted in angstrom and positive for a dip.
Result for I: -1.4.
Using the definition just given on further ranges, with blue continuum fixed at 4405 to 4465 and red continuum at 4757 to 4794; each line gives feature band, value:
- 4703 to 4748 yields 2.5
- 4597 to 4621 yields -2.2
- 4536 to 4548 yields -1.8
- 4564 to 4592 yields -2.2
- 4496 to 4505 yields 0.0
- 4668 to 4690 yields 0.9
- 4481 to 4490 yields 0.0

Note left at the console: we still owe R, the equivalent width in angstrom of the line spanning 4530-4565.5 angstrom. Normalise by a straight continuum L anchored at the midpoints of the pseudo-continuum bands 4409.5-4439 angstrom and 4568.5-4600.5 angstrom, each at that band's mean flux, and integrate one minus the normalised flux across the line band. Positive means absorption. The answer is -1.8 angstrom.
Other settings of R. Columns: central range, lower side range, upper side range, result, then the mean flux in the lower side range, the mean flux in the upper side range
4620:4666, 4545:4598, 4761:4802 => 1.5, 11.4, 9.57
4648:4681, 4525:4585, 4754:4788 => 2.2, 11.7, 9.53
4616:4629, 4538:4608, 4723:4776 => 0.4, 11.5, 9.34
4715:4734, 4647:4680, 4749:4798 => 0.8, 9.96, 9.58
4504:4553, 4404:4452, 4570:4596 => -2.9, 11.4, 11.3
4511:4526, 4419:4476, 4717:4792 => -1.5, 11.4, 9.41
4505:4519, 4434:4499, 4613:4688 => -1.1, 11.3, 10.3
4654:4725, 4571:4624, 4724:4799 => 5.4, 11.3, 9.44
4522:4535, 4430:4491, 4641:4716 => -1.4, 11.3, 9.66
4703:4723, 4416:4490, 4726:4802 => 0.8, 11.3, 9.44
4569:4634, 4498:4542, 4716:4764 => -1.8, 11.8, 9.34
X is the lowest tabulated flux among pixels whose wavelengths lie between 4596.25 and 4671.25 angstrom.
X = 9.433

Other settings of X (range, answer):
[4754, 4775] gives 8.959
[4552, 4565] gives 9.473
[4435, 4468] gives 10.65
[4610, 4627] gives 10.25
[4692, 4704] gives 8.001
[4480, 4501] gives 10.34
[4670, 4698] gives 8.972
